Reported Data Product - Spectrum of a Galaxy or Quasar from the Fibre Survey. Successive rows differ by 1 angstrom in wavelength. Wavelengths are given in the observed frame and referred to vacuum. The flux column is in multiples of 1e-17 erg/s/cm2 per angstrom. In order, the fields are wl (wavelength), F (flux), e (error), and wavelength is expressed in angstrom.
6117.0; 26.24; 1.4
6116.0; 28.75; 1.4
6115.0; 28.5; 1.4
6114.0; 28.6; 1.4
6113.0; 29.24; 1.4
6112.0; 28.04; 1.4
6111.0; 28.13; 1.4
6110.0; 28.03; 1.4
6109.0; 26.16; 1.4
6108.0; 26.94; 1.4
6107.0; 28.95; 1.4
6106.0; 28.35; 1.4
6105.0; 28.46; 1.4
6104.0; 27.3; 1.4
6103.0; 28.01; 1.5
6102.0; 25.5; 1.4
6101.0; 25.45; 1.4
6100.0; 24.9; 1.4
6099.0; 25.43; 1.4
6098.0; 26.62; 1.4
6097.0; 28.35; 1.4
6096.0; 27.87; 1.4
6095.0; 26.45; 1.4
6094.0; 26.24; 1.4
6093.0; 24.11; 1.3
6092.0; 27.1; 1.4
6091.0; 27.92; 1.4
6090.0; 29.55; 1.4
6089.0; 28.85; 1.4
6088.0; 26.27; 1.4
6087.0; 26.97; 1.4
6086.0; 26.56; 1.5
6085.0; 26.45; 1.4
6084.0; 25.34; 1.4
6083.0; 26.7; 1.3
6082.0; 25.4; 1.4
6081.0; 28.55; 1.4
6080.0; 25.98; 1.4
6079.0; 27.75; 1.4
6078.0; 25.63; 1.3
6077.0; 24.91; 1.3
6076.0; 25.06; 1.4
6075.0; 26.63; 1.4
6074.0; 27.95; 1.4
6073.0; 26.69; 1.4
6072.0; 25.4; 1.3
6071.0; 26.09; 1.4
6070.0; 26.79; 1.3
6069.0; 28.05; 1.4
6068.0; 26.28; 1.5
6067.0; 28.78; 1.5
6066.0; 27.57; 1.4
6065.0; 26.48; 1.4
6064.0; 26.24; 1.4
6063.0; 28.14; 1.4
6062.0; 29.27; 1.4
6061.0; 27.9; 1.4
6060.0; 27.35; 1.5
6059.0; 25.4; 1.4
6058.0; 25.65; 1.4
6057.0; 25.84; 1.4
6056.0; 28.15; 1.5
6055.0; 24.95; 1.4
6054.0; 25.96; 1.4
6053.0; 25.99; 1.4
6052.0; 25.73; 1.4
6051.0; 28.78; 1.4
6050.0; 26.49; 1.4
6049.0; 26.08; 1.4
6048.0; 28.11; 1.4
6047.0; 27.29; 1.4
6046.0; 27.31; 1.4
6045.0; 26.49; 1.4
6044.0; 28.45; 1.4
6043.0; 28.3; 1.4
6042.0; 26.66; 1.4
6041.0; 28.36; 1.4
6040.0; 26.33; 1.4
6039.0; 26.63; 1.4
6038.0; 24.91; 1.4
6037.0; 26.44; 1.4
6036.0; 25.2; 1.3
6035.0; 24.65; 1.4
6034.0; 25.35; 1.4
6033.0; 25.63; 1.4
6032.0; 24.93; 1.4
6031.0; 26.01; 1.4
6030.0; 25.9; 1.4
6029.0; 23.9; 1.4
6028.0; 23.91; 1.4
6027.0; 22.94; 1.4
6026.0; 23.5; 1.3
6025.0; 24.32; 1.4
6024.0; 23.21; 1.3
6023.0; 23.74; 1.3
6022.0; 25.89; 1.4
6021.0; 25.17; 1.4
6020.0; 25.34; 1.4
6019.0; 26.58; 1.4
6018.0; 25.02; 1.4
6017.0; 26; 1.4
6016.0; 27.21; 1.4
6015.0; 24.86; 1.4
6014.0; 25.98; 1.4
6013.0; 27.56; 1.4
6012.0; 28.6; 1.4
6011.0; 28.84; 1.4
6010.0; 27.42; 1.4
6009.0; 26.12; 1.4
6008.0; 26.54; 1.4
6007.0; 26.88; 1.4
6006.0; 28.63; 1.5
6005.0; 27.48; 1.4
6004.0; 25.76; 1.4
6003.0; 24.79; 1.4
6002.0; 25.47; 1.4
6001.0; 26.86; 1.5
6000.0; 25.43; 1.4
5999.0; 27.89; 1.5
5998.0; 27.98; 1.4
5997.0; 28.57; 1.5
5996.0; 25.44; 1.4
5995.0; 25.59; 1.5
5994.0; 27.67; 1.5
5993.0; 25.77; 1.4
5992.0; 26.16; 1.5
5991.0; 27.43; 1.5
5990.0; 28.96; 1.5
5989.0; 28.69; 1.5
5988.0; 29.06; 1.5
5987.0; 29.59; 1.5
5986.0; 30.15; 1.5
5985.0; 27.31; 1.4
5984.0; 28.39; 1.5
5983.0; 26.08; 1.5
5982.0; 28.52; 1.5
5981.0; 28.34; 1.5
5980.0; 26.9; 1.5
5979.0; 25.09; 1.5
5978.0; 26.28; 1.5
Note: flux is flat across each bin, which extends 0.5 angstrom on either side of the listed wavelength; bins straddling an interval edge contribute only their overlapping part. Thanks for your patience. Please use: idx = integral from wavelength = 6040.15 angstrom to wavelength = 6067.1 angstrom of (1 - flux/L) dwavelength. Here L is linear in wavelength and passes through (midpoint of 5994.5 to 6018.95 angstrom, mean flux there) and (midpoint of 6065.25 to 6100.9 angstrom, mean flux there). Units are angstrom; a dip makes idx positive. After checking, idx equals -0.37 angstrom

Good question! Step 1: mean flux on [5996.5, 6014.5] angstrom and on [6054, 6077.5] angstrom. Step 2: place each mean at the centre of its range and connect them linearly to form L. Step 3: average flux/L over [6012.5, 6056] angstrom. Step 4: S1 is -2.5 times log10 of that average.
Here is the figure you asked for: 0.04 mag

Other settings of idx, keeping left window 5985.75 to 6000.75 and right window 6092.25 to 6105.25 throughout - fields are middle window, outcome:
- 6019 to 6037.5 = 1.6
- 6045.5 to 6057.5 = 0.1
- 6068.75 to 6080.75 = 0.1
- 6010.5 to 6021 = 0.3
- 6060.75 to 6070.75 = -0.3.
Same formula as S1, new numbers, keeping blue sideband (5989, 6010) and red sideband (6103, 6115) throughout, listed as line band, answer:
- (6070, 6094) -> 0.05 mag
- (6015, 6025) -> 0.07 mag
